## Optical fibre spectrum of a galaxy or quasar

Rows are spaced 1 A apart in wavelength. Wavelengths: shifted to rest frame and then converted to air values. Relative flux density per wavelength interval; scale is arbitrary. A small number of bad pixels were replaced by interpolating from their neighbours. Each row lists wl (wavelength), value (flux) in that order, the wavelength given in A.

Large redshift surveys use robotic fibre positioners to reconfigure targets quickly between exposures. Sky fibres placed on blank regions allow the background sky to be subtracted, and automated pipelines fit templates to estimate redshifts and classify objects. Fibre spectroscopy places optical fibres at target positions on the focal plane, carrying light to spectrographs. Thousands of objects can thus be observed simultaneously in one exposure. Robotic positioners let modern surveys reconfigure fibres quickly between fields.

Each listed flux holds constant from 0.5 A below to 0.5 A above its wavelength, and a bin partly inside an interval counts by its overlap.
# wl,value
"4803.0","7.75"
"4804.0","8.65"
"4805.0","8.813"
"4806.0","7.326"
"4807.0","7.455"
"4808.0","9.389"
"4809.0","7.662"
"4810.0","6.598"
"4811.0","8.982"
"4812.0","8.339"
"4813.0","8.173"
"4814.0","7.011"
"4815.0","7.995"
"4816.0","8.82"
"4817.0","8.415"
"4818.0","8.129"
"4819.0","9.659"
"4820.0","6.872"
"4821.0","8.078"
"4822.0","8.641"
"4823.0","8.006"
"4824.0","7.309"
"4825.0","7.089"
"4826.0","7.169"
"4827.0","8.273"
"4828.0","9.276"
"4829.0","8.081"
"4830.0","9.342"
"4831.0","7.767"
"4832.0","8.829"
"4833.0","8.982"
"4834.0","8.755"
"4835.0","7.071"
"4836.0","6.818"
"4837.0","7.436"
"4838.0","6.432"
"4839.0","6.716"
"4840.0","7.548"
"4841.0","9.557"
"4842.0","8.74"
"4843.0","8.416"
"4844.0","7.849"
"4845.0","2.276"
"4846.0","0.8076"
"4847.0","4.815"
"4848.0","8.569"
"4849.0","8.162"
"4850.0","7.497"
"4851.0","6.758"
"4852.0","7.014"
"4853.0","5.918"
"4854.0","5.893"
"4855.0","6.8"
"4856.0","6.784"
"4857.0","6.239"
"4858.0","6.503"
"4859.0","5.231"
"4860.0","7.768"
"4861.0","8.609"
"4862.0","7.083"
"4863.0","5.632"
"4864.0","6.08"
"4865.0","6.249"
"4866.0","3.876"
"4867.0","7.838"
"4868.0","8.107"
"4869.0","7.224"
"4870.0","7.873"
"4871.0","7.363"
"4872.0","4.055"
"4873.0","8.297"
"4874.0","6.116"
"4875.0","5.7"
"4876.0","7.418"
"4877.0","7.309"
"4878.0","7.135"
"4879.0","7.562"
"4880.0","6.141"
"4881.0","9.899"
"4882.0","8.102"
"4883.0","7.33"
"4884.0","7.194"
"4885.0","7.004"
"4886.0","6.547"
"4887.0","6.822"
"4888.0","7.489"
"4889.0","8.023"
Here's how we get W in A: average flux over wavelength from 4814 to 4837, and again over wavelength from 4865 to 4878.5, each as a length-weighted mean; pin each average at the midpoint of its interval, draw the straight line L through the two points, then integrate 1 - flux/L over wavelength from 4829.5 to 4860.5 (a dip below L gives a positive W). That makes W 2.27 A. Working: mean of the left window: 8.11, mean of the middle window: 7.01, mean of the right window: 6.77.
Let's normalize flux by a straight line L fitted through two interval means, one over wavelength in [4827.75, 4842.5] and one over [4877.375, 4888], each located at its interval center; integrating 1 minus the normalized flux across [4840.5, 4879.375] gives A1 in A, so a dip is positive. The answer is 5.10 A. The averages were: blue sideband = 8.07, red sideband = 7.38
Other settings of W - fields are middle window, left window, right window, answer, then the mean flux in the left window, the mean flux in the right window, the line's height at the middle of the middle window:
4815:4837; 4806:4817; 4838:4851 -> -2.0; 8.03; 6.73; 7.46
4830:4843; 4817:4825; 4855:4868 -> -0.8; 8.06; 6.57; 7.49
